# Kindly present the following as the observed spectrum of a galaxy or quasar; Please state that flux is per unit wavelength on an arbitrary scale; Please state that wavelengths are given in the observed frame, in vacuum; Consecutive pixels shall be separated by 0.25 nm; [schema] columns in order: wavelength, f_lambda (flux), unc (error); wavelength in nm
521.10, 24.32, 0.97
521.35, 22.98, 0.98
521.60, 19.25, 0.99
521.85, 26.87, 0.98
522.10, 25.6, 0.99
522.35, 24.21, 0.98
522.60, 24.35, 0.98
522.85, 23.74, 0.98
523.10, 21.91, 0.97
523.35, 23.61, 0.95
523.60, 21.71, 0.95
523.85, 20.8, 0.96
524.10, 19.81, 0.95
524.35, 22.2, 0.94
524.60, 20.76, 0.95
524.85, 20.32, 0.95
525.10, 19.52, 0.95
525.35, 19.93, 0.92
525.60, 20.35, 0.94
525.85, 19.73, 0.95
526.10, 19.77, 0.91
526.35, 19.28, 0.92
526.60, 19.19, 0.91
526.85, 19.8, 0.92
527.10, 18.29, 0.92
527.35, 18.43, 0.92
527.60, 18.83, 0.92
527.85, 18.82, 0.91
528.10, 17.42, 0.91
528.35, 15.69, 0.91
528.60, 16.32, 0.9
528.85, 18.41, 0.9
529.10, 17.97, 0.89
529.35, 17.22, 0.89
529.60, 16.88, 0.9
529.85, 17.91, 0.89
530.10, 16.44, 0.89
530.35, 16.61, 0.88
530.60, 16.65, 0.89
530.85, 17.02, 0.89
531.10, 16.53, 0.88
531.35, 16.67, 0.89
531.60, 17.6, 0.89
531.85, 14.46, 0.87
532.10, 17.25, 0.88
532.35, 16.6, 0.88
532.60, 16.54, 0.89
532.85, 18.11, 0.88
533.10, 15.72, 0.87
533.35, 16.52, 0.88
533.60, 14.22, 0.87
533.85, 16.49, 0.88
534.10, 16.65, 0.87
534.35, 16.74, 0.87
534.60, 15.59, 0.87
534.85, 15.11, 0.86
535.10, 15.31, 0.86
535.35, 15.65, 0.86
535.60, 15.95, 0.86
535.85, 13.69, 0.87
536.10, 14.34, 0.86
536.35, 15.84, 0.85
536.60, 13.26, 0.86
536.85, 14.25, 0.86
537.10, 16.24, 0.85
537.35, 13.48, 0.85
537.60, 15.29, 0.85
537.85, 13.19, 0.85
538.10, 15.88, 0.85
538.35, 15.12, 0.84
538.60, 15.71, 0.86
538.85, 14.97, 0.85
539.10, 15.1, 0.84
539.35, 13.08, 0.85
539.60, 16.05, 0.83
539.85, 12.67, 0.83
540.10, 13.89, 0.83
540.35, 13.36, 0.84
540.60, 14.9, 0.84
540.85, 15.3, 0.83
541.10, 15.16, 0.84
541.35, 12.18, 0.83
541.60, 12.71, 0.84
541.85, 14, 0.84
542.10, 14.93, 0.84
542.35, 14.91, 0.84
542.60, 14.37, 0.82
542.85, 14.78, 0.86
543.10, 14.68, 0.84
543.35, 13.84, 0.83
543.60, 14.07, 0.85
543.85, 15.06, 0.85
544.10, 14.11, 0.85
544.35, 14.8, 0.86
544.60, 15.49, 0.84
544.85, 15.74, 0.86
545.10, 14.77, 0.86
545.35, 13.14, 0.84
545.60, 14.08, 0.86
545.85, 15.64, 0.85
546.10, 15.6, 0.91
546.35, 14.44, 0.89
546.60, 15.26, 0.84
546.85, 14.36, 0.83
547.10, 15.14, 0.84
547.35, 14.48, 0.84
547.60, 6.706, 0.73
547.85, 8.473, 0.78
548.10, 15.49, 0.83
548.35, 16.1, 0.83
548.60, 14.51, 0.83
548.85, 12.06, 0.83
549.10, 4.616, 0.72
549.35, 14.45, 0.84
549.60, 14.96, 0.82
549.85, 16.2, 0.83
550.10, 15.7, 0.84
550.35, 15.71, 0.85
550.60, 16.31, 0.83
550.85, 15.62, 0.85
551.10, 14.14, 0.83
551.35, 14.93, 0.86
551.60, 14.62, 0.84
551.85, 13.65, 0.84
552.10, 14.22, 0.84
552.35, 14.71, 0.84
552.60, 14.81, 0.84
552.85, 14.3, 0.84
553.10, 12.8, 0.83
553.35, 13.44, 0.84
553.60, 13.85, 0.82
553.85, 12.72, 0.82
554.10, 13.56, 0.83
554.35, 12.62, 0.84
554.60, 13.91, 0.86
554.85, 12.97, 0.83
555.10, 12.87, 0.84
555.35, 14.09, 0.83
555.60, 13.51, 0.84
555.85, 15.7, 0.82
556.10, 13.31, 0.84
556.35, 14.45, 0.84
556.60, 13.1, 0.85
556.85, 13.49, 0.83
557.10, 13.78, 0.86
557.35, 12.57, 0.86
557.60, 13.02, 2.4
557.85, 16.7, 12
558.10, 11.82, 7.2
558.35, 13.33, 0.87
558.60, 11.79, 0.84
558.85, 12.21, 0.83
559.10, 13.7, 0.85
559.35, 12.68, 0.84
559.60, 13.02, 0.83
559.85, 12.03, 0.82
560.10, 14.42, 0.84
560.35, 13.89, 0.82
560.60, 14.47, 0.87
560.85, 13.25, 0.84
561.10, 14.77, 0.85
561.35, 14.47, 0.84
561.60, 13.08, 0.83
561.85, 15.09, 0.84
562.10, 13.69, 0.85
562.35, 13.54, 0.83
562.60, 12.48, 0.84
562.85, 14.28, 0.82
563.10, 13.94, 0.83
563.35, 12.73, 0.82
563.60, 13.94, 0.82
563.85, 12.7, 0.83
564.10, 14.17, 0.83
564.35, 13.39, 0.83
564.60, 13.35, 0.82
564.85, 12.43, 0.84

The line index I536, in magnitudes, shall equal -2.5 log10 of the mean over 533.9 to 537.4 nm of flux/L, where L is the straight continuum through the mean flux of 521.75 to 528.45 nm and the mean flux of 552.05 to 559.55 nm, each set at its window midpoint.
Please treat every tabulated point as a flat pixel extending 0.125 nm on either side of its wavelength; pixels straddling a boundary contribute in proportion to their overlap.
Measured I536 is 0.20 mag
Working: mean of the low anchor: 20.8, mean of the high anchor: 13.5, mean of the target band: 15.2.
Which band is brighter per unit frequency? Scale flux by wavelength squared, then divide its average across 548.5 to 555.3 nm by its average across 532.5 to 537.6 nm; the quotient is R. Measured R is 1.0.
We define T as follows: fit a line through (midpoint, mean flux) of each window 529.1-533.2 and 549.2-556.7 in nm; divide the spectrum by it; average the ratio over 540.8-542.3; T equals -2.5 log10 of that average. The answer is 0.11 mag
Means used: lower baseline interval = 16.8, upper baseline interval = 14.2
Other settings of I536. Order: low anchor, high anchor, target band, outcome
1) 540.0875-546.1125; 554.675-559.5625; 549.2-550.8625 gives -0.108 mag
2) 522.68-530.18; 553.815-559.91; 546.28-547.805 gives 0.170 mag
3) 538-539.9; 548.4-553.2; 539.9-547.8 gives 0.031 mag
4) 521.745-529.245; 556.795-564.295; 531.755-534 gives 0.169 mag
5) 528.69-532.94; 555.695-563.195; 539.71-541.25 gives 0.118 mag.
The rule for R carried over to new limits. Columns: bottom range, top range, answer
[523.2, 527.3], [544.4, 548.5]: 0.75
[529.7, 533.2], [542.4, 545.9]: 0.91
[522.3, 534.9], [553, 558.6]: 0.81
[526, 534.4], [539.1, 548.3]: 0.86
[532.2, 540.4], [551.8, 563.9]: 0.97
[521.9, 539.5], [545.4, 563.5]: 0.85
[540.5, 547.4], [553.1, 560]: 0.96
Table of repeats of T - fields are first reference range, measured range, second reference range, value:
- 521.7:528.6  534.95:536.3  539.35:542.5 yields 0.090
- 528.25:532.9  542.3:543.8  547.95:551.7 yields 0.056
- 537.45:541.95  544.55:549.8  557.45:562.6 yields 0.035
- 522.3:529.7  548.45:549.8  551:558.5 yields 0.200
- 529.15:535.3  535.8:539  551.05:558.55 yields 0.078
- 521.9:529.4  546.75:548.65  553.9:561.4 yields 0.190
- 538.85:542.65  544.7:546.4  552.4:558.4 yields -0.059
